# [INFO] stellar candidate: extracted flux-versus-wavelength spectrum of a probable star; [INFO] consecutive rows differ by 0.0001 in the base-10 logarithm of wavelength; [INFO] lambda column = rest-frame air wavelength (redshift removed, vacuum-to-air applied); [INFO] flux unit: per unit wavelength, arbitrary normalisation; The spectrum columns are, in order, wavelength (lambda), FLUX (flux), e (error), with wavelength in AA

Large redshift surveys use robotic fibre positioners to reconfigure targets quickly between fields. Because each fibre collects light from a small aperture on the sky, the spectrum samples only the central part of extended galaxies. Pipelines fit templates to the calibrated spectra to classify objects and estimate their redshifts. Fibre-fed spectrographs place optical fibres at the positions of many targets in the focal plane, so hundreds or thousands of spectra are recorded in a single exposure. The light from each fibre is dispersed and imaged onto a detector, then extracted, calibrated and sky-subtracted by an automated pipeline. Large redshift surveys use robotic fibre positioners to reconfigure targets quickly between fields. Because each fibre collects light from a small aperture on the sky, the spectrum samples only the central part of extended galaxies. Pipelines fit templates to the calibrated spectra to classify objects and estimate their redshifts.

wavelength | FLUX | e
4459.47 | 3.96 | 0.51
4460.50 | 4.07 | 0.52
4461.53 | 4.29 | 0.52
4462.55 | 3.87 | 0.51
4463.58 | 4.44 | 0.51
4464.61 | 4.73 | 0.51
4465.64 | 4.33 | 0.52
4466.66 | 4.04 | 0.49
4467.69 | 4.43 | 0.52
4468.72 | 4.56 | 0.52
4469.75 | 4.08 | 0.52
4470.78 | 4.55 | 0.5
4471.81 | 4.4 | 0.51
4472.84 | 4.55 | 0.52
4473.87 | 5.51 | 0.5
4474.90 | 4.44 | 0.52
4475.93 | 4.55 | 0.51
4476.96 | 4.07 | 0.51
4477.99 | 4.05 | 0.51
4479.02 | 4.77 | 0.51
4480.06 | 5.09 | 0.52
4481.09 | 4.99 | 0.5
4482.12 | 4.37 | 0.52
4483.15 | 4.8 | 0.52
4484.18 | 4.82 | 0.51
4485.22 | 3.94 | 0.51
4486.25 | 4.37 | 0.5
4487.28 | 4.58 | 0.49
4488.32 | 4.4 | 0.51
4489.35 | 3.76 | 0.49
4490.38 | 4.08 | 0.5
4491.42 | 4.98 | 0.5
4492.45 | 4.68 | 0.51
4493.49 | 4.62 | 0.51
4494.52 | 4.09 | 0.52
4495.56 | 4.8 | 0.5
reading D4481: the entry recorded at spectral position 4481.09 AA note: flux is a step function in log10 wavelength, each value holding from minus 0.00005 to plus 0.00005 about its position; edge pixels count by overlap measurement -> 4.99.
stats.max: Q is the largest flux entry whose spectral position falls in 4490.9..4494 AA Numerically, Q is 4.98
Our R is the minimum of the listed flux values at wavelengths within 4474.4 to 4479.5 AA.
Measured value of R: 4.05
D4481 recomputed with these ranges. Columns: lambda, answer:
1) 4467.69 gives 4.43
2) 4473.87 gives 5.51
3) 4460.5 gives 4.07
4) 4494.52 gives 4.09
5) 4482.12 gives 4.37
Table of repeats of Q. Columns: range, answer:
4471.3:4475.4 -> 5.51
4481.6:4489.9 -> 4.82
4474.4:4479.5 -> 4.77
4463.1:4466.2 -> 4.73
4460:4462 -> 4.29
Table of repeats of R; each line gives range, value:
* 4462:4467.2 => 3.87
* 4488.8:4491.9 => 3.76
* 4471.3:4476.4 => 4.4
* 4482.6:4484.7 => 4.8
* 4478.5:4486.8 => 3.94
